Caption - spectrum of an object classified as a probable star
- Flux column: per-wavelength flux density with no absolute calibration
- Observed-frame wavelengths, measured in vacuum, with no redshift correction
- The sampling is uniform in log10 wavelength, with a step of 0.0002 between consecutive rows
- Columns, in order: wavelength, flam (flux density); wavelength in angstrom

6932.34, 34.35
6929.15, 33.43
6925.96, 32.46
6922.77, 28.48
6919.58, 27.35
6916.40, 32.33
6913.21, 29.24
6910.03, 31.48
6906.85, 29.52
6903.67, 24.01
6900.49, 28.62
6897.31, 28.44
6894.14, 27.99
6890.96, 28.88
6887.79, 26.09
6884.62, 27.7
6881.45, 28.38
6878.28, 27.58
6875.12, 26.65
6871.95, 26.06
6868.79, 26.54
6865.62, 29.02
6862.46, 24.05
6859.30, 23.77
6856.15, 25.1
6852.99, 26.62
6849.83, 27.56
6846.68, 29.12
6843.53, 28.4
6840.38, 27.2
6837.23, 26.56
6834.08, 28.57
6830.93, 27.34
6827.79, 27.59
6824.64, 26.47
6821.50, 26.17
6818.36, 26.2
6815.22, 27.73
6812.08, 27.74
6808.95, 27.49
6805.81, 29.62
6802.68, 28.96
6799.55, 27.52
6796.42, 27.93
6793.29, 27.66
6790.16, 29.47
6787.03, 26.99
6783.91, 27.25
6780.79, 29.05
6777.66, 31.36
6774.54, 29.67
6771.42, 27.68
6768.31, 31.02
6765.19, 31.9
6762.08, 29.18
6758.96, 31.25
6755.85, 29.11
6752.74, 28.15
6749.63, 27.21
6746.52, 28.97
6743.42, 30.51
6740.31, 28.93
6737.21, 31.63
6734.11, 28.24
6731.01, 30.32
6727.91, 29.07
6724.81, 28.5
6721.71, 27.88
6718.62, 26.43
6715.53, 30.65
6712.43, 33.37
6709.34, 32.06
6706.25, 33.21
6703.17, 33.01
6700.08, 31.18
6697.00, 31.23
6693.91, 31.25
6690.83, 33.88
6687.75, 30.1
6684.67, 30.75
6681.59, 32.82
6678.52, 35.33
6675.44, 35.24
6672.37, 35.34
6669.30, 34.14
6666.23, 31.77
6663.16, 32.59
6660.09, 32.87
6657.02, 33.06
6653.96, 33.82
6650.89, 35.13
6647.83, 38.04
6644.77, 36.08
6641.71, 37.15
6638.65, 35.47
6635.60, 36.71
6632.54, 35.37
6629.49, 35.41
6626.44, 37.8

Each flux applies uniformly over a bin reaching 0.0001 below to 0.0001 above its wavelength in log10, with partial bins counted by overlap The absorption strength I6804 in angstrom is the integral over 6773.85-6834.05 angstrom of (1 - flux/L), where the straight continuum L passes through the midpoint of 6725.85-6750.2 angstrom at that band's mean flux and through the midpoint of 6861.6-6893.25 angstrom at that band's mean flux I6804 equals 0.79 angstrom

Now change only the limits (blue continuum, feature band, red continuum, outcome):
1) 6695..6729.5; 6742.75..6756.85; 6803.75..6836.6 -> 0.4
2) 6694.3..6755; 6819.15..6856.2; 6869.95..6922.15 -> 1.9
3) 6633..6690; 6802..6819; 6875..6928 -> 1.5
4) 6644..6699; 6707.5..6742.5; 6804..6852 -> 1.9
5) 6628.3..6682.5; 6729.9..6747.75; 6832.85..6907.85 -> 1.2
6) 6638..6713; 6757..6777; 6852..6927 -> 0.6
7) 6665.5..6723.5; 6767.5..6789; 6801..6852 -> 0.2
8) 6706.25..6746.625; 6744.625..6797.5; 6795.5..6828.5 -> -0.7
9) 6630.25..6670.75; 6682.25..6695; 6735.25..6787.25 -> 0.5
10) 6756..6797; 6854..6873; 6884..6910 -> 1.7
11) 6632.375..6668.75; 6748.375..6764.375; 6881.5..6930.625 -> 1.6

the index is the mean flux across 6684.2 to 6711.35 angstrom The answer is 31.9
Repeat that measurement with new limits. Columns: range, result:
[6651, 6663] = 33.4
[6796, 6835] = 27.6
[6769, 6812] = 28.5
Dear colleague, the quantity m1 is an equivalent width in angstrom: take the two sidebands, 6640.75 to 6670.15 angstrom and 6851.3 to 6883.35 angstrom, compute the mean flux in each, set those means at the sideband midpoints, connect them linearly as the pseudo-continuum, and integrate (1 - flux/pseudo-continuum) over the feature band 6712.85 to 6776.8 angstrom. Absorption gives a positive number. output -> 3.29 angstrom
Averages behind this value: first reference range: 34.4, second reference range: 26.4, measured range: 29.4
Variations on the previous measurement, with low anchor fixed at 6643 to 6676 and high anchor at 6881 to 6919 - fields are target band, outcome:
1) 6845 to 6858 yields 1.2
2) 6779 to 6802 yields 2.3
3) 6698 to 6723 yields 1.6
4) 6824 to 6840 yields 1.5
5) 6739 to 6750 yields 1.1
